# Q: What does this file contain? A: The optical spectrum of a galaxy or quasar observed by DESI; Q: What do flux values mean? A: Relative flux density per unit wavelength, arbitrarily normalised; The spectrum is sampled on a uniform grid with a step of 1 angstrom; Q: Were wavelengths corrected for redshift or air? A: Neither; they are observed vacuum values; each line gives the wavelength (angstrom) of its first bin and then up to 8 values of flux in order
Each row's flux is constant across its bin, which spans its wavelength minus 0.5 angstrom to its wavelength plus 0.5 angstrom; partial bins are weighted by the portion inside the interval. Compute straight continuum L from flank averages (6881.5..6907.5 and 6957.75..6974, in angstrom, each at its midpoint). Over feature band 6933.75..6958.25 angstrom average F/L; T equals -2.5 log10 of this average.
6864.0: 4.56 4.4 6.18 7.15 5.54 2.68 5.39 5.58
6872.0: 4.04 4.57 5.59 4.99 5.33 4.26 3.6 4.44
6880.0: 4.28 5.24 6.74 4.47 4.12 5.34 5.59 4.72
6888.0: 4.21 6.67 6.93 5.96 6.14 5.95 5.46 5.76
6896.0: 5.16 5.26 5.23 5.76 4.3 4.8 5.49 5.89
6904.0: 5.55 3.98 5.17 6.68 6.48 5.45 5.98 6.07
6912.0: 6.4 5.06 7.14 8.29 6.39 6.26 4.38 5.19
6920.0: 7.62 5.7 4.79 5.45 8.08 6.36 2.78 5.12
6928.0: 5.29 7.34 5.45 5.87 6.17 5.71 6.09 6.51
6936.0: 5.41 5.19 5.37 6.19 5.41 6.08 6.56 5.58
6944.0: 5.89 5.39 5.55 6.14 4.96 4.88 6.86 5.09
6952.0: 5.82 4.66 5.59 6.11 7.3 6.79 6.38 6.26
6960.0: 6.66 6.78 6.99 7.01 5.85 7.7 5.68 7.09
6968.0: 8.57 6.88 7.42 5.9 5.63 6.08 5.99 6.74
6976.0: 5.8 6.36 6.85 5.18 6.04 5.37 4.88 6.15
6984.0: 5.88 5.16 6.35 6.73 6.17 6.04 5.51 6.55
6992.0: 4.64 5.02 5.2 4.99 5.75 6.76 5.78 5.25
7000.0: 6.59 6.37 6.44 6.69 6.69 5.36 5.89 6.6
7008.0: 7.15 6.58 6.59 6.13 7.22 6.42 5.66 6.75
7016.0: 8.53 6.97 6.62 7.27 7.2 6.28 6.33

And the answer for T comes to 0.09 mag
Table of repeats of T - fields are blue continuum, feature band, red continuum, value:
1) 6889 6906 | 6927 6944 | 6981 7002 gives -0.05 mag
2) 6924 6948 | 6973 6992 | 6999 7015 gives 0.04 mag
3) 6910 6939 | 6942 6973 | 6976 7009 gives -0.06 mag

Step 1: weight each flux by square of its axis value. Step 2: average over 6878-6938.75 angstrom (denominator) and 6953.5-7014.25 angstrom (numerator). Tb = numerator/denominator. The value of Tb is 1.1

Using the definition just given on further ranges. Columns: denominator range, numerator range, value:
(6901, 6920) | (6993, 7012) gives 1.07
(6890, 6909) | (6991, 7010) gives 1.12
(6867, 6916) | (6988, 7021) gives 1.20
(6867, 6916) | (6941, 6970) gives 1.18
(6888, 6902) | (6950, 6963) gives 1.14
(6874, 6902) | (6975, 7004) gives 1.16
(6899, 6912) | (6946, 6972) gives 1.16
